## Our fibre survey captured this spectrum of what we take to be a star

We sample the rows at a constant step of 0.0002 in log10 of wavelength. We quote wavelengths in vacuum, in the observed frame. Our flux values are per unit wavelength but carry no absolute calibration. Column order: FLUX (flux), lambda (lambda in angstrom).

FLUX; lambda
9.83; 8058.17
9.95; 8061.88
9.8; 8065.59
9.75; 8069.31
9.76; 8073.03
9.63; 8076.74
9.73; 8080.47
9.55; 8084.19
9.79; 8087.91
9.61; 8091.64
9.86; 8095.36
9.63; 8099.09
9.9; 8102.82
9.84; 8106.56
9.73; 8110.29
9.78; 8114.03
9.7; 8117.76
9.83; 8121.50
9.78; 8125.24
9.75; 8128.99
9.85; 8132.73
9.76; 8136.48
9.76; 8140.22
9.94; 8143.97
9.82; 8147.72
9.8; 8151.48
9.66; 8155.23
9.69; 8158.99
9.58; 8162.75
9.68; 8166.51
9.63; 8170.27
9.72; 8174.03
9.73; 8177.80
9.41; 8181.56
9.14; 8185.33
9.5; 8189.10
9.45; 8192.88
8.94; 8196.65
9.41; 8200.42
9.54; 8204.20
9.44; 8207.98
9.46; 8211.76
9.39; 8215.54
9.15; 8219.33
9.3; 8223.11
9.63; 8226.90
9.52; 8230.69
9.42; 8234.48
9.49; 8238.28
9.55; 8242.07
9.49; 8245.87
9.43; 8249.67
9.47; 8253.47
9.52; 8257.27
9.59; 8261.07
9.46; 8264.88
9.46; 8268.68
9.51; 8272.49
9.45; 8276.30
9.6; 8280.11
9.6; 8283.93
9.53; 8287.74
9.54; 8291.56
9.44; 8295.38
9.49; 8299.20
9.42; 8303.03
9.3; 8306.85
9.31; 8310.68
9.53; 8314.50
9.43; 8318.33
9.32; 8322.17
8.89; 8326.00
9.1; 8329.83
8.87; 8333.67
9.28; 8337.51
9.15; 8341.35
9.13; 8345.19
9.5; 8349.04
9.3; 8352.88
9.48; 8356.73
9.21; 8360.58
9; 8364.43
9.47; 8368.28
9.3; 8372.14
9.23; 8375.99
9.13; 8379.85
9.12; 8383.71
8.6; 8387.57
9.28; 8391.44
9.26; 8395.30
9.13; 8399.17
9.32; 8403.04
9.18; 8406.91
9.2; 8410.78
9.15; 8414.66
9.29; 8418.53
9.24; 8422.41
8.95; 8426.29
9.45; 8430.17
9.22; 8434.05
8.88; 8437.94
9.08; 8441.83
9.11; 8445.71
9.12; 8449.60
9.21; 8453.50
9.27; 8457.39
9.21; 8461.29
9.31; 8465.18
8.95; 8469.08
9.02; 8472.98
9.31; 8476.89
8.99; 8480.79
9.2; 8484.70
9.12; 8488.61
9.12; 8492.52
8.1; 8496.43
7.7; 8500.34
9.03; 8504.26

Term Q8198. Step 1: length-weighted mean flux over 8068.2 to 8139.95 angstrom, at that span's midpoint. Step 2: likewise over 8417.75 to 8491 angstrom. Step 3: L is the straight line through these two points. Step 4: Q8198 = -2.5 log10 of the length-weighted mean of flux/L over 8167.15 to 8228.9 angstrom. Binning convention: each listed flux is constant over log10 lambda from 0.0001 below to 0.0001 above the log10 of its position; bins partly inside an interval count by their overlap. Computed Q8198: 0.018 mag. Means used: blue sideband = 9.75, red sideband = 9.15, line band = 9.43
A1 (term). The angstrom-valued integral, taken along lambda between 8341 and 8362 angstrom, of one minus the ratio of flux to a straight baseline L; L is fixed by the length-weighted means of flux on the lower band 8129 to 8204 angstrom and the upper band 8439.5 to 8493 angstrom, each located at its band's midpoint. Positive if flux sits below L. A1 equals 0.0 angstrom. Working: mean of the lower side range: 9.61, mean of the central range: 9.31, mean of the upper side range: 9.14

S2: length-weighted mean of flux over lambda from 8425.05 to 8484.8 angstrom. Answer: 9.14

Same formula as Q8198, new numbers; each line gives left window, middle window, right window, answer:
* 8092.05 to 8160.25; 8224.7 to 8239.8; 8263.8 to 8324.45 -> 0.008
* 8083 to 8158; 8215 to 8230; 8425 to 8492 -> 0.023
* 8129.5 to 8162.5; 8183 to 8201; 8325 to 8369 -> 0.041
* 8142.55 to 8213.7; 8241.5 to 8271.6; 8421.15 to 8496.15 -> -0.007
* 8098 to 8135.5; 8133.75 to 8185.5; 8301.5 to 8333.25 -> -0.002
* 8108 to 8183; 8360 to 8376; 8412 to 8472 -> 0.006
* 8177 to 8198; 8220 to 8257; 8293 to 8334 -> -0.016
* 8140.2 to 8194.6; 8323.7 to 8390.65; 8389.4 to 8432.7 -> 0.017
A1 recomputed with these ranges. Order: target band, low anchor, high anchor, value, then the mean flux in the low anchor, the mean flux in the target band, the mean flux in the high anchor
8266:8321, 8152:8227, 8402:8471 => -0.7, 9.47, 9.47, 9.17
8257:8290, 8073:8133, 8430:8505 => -0.4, 9.75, 9.53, 9.01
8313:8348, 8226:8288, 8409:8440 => 0.6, 9.51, 9.19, 9.17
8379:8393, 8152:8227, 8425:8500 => 0.2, 9.47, 9.02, 9.06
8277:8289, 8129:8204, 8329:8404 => -0.3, 9.61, 9.57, 9.19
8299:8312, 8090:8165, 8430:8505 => 0.0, 9.76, 9.36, 9.01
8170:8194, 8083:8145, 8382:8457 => 0.3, 9.77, 9.5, 9.15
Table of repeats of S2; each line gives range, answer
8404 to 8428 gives 9.18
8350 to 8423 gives 9.21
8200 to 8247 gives 9.44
